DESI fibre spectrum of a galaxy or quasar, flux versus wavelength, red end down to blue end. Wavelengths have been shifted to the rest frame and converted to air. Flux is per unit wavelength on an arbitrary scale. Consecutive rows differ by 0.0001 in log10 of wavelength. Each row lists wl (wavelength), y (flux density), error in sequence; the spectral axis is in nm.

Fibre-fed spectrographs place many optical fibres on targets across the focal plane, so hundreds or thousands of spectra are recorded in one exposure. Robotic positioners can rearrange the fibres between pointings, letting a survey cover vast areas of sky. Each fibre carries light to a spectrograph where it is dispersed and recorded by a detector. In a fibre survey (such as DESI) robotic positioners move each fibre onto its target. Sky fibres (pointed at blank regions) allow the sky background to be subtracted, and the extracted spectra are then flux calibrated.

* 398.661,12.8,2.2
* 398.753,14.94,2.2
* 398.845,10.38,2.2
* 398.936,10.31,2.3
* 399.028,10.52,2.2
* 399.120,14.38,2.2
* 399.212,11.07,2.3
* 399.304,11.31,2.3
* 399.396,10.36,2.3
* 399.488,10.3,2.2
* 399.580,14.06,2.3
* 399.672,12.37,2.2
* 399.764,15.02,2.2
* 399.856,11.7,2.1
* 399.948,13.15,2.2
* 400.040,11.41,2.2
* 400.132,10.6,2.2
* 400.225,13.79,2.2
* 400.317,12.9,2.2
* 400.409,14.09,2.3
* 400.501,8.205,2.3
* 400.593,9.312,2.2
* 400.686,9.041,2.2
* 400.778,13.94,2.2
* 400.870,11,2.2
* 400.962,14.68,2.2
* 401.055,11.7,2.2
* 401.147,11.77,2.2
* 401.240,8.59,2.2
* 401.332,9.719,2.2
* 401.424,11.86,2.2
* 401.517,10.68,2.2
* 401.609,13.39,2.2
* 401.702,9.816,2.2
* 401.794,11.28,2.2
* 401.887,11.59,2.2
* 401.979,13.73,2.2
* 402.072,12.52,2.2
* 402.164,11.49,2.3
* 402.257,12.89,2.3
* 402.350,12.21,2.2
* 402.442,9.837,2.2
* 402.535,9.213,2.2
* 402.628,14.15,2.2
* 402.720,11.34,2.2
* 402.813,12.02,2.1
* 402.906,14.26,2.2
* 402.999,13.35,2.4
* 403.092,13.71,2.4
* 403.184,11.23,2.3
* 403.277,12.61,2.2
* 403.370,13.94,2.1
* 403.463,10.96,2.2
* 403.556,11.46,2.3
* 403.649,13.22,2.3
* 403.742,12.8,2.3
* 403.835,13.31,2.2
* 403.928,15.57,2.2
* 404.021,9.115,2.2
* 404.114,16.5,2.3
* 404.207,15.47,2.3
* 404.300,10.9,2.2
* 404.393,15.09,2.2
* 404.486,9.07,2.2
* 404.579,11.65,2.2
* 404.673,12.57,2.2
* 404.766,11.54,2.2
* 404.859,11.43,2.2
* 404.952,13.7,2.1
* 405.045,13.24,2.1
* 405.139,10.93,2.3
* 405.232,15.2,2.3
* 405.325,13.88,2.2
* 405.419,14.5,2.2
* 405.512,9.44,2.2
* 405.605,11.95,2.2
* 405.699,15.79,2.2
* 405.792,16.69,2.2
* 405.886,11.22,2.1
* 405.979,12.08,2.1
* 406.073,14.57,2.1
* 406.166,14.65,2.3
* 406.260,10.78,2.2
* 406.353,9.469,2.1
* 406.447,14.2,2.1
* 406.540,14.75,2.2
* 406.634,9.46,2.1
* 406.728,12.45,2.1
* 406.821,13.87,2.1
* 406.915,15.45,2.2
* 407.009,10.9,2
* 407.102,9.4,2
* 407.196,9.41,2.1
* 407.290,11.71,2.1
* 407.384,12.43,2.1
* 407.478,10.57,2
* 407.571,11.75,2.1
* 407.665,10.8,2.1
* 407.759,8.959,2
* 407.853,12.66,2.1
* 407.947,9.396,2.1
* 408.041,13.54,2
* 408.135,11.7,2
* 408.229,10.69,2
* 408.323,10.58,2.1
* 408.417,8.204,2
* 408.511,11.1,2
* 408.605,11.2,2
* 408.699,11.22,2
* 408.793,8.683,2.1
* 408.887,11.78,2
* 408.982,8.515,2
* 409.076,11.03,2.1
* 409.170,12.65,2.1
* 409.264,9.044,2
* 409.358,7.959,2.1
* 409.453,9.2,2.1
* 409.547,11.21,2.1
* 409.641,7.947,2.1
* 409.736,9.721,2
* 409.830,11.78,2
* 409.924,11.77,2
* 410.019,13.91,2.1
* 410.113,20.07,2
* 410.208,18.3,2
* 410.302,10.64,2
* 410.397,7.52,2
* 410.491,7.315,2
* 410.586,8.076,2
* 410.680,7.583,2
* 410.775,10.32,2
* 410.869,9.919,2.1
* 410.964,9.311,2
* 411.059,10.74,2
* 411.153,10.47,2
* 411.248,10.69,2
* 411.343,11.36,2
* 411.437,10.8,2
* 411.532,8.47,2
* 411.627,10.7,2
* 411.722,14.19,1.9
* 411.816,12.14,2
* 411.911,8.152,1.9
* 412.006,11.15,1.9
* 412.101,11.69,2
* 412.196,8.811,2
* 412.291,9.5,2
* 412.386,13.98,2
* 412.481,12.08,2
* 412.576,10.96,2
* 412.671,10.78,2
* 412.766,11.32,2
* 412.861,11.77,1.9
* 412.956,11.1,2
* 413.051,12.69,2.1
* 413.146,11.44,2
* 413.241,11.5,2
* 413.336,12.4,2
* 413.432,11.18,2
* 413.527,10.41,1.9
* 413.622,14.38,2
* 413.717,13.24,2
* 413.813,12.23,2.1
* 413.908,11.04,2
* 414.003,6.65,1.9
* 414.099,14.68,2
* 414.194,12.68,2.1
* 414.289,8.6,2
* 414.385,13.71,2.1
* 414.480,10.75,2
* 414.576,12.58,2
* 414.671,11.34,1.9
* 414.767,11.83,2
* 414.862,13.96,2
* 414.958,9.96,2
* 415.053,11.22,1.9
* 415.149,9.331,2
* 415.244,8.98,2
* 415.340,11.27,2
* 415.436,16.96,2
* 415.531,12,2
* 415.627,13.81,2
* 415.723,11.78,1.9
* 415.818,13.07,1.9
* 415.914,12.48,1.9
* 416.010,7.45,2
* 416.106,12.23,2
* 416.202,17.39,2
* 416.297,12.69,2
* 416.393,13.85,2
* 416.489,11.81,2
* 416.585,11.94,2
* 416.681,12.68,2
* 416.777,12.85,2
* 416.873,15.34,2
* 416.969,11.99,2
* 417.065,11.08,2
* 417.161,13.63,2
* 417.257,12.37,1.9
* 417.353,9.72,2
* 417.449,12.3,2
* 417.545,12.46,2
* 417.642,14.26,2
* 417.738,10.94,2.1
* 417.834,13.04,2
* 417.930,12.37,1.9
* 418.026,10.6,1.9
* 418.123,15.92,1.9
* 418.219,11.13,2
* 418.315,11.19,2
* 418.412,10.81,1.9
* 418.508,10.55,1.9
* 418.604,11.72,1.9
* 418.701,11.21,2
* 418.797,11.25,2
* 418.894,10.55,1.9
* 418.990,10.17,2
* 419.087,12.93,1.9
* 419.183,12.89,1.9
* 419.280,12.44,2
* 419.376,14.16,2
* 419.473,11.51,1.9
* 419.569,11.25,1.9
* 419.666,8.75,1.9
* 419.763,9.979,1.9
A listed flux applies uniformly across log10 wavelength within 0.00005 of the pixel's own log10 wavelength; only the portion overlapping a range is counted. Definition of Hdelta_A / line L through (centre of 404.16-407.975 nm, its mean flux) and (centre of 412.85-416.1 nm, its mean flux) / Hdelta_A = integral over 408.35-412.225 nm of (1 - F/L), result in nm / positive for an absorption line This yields 0.45 nm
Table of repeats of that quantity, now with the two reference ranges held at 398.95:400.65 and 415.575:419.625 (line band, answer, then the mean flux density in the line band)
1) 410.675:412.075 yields 0.18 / 10.5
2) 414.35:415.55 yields 0.04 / 11.8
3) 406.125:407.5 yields 0.00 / 12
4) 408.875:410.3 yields 0.05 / 11.6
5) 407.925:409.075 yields 0.14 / 10.6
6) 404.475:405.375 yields -0.04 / 12.4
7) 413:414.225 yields 0.03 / 11.9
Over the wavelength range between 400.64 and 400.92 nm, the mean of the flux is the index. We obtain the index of 11.4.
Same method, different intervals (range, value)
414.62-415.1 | 11.7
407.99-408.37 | 11.6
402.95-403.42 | 13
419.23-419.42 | 13.3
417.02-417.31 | 12.3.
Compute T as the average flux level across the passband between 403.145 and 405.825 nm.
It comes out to 12.9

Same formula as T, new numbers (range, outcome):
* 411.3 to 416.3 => 11.6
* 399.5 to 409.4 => 12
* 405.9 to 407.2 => 12.3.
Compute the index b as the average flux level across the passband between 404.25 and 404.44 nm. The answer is 13.1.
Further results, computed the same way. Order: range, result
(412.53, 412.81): 11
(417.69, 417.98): 12.1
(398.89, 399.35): 11.5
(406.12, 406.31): 12.6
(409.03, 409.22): 11.8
